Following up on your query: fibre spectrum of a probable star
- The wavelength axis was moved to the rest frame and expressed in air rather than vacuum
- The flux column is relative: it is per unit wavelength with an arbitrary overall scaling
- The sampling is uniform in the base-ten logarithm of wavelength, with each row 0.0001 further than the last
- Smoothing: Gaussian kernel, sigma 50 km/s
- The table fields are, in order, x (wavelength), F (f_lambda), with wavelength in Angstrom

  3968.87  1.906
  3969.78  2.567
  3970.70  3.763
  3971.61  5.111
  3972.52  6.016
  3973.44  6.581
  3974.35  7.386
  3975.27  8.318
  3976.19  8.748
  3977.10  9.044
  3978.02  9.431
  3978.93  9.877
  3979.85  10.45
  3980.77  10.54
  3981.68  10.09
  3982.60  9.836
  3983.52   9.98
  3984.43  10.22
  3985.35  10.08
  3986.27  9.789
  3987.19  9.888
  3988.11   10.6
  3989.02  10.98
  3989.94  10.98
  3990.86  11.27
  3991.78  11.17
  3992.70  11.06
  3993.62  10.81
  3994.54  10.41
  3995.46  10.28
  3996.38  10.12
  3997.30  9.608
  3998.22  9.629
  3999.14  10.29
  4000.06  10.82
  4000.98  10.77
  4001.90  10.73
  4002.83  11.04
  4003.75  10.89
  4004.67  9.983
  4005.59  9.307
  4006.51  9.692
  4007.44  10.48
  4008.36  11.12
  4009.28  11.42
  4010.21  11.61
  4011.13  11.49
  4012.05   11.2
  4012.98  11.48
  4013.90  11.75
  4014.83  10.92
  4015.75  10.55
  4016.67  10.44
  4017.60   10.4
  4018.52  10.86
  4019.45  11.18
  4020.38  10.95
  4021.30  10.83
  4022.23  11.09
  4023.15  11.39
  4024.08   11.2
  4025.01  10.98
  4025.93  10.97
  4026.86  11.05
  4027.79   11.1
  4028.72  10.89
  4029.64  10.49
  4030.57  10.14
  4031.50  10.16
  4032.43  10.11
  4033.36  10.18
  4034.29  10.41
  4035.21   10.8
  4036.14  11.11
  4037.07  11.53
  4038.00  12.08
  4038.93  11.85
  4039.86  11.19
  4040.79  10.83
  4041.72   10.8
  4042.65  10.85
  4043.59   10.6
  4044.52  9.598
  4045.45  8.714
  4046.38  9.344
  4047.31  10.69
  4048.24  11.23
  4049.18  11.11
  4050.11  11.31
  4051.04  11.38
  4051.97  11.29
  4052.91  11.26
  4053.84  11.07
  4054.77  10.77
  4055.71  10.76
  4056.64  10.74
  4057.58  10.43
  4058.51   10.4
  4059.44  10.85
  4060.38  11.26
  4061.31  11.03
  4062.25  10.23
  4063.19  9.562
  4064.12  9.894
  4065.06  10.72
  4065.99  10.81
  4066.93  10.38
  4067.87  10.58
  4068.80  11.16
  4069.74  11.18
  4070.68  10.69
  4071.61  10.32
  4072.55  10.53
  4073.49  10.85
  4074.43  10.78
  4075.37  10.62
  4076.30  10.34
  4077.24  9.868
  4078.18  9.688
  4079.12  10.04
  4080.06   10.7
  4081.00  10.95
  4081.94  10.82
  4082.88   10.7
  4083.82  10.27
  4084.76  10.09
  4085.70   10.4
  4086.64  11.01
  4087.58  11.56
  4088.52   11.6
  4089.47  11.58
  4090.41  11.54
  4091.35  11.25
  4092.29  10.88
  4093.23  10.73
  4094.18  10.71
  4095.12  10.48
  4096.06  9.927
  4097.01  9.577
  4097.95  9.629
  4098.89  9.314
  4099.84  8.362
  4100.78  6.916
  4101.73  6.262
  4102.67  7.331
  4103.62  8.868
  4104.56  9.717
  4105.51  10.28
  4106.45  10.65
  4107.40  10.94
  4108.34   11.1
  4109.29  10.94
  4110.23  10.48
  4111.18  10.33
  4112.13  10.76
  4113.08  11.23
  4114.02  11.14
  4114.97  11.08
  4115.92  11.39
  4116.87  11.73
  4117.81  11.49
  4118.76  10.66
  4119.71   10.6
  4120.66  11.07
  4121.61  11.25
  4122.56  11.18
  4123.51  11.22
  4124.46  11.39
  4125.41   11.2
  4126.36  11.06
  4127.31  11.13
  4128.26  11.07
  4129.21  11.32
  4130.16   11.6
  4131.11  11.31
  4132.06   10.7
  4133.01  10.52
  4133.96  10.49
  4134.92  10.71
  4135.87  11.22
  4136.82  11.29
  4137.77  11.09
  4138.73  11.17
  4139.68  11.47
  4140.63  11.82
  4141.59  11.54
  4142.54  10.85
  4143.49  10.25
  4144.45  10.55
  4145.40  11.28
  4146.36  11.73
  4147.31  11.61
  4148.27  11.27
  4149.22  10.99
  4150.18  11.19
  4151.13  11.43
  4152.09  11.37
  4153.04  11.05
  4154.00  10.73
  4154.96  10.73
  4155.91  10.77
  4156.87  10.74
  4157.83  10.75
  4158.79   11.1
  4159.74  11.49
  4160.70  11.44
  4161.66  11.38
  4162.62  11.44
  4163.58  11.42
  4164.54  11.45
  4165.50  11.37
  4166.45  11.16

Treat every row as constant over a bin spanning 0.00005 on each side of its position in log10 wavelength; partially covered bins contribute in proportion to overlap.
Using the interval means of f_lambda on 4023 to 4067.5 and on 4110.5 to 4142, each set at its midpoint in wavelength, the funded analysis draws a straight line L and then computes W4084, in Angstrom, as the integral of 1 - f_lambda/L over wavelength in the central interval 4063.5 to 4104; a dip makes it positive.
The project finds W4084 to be 2.54 Angstrom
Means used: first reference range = 10.7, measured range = 10.2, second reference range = 11.1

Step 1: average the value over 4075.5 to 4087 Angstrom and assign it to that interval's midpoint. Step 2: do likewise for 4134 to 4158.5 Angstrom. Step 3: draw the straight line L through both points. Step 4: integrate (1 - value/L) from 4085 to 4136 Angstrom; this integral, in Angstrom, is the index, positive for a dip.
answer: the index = 0.73 Angstrom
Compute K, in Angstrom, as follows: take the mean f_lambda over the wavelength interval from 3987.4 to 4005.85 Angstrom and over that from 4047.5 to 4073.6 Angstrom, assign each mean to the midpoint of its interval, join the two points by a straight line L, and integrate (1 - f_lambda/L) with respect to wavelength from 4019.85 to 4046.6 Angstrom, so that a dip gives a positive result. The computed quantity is -0.2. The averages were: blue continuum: 10.5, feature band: 10.7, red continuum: 10.8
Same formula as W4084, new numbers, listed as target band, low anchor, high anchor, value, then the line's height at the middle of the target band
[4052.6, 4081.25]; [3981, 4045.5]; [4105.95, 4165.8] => 0.74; 10.9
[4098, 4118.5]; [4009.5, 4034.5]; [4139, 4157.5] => 1.92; 11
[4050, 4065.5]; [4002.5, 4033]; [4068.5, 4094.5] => 0.03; 10.8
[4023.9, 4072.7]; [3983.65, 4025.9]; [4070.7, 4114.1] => -1.13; 10.5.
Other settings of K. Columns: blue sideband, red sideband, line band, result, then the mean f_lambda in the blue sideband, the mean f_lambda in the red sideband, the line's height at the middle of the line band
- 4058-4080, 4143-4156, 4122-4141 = -0.3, 10.5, 11.1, 11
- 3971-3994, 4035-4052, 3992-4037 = -2.3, 9.49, 10.8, 10.2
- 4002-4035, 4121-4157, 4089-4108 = 2.2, 10.8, 11.1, 11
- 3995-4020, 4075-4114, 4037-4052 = -0.5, 10.7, 10.2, 10.5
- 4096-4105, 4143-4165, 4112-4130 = -3.1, 8.52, 11.1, 9.52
